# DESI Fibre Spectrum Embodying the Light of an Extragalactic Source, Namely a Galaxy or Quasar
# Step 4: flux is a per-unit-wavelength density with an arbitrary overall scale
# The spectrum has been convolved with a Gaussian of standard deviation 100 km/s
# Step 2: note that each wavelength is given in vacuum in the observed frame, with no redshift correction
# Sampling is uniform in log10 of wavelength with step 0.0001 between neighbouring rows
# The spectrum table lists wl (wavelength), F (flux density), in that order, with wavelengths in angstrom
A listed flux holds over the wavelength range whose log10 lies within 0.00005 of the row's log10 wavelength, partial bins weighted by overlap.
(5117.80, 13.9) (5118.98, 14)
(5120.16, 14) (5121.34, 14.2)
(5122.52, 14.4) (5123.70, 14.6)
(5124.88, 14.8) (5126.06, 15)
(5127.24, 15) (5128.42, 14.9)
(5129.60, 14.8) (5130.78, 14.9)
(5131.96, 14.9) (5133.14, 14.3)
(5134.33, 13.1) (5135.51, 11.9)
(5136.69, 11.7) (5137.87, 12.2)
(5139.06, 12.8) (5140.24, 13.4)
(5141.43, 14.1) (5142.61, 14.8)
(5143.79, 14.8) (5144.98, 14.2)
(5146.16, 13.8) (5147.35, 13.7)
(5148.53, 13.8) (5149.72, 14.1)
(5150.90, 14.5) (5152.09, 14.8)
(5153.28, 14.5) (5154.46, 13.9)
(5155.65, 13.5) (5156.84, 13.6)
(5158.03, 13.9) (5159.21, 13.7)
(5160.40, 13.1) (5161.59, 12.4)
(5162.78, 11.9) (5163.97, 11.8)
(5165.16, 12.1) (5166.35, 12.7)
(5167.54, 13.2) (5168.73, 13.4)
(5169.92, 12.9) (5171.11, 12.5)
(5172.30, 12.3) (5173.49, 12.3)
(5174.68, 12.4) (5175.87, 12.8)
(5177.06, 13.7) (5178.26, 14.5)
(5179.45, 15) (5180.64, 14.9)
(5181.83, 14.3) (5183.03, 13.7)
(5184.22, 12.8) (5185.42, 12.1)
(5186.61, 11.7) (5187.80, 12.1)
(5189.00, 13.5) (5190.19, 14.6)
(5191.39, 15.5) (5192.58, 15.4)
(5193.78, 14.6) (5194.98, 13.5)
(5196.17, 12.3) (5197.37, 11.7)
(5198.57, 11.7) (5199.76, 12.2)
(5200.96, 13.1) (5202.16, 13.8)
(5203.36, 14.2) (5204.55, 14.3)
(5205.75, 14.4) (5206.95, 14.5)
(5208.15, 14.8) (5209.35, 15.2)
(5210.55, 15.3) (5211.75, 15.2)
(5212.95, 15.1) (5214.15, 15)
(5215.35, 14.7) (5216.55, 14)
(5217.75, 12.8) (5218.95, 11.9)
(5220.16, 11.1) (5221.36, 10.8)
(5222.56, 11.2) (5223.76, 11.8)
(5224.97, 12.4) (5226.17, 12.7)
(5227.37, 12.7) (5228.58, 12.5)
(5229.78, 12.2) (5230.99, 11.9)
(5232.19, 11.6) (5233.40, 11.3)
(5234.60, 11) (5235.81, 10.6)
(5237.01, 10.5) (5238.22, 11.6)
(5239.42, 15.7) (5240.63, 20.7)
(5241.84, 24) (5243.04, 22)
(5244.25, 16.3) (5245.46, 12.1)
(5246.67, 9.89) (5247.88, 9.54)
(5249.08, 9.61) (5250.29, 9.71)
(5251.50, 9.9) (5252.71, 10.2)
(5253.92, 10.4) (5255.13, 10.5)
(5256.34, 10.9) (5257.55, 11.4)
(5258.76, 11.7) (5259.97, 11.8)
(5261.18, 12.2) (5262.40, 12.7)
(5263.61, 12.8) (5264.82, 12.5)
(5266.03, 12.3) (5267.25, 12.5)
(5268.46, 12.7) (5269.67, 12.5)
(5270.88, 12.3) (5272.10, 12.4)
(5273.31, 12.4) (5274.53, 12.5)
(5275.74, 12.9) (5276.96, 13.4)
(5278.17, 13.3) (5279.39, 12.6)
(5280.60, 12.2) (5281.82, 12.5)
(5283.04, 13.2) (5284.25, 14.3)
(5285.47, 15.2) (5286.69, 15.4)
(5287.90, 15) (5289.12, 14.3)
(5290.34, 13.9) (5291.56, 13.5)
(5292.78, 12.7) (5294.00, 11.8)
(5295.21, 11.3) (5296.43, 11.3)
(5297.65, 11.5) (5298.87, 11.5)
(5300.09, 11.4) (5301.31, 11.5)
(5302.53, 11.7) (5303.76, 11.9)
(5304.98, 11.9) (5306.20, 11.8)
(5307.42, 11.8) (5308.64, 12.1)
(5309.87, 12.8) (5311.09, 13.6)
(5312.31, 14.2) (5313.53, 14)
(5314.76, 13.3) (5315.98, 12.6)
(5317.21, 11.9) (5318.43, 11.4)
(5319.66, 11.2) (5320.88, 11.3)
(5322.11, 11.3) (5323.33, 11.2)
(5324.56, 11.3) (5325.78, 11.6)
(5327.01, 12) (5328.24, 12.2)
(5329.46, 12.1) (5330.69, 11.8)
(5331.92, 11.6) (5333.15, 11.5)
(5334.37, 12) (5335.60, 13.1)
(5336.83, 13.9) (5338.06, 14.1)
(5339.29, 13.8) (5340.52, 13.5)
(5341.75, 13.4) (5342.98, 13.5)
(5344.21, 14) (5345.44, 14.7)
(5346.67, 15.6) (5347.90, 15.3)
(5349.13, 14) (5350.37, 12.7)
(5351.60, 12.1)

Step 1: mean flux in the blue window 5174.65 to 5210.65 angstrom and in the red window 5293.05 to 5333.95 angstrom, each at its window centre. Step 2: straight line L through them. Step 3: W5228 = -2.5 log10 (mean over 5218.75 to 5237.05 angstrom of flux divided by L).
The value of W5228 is 0.133 mag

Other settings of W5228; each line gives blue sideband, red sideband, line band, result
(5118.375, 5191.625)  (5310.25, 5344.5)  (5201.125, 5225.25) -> -0.03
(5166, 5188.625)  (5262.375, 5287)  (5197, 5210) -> -0.05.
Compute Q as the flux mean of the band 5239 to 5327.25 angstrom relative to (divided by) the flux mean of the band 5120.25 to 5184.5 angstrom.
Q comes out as 0.93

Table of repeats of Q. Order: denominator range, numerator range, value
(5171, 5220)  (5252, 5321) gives 0.91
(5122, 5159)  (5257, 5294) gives 0.92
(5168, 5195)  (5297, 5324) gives 0.89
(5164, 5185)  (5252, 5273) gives 0.90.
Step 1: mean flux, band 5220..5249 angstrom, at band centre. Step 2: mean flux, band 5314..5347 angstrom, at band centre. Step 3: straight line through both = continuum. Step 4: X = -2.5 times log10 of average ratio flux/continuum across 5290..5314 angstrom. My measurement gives 0.04 mag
